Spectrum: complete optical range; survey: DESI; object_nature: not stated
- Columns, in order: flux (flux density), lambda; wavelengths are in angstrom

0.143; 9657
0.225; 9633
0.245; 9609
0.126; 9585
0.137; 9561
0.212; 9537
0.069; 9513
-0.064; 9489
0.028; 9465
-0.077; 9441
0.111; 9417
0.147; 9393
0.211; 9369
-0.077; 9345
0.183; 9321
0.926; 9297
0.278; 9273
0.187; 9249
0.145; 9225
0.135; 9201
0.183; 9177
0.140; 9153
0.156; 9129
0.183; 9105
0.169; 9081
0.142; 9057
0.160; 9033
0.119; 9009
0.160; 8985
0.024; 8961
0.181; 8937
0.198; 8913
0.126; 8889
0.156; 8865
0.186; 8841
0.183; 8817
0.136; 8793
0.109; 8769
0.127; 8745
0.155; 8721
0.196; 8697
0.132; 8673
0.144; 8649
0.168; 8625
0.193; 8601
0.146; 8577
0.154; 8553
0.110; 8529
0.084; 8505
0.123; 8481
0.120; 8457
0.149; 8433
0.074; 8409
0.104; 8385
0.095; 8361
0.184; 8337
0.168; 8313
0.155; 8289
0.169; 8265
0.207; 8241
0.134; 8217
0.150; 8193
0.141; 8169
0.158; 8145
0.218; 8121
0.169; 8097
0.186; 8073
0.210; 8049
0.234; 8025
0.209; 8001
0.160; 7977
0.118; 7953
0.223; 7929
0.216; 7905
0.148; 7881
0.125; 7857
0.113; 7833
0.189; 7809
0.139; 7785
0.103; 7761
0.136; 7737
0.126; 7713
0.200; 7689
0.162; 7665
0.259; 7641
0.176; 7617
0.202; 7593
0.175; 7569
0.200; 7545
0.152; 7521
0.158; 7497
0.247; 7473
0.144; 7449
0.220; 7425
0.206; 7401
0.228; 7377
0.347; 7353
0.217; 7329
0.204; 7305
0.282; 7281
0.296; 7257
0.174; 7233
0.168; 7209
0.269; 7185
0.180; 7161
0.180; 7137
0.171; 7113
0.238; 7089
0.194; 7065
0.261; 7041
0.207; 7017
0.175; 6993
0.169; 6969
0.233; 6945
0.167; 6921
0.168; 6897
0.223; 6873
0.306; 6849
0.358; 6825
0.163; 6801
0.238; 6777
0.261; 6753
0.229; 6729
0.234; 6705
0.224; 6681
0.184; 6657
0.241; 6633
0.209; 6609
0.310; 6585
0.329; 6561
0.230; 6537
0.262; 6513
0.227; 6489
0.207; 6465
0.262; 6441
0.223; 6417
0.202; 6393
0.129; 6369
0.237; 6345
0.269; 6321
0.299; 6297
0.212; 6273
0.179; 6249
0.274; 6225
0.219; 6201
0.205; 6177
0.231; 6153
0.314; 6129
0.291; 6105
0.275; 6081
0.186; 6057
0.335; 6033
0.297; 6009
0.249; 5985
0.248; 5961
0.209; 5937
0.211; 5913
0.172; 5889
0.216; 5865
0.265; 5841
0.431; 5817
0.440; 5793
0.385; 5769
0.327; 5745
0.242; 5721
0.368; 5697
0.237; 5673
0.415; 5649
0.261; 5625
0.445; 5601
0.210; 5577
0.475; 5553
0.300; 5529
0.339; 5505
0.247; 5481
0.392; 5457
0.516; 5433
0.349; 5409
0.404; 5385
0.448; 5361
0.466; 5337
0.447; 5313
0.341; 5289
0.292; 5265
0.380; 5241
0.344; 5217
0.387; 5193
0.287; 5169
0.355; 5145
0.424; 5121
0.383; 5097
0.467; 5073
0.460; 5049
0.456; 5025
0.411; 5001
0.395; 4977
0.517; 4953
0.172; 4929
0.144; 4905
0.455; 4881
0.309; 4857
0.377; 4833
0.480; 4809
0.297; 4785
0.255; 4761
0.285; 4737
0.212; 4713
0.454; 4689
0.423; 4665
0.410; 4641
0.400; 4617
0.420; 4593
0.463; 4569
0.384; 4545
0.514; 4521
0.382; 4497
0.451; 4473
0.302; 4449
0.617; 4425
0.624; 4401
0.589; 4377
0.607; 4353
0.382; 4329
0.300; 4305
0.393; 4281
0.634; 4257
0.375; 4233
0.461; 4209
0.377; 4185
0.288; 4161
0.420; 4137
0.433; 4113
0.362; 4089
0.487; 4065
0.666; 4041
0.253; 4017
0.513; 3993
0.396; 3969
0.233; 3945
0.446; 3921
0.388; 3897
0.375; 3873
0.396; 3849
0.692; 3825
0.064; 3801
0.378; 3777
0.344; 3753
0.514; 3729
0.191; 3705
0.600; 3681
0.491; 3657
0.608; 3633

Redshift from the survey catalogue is 1.49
